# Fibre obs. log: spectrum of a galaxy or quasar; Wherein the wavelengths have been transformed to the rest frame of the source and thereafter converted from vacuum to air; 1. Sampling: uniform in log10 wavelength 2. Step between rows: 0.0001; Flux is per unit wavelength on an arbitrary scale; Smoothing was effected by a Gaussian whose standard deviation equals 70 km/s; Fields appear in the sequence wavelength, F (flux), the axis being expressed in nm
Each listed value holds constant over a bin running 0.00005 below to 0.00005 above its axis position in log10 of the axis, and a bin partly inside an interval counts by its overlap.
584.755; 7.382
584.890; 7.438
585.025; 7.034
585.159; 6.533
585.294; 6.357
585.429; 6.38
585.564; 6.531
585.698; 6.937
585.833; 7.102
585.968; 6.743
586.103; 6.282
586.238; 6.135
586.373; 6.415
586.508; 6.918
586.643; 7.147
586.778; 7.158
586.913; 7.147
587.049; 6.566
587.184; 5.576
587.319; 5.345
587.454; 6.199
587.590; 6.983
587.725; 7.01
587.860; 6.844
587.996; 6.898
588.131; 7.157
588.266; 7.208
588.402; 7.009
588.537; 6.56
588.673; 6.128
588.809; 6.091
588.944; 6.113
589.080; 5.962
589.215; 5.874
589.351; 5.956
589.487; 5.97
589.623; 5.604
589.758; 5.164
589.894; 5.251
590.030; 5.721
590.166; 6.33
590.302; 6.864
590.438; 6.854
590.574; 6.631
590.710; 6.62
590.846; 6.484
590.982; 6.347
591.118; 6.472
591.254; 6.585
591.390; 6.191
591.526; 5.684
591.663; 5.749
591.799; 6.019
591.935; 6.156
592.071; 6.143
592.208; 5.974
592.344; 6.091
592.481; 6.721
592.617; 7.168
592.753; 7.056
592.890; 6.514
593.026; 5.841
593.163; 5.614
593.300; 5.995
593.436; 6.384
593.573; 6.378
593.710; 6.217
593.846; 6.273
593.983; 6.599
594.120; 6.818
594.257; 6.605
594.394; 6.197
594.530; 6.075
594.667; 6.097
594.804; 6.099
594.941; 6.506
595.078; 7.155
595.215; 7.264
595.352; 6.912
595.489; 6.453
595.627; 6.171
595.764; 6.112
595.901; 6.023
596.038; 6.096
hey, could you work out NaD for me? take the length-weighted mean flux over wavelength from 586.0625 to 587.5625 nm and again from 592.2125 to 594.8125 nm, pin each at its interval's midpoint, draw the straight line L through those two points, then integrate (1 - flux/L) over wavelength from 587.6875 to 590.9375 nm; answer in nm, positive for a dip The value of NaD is 0.04 nm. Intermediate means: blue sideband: 6.46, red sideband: 6.35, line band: 6.34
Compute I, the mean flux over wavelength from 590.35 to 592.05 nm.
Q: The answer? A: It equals 6.32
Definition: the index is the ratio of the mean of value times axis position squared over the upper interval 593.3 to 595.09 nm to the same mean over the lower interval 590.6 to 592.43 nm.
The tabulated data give 1.0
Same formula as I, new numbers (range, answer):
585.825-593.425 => 6.36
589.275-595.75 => 6.3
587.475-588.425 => 6.97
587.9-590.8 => 6.29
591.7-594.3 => 6.34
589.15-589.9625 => 5.63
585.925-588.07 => 6.58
